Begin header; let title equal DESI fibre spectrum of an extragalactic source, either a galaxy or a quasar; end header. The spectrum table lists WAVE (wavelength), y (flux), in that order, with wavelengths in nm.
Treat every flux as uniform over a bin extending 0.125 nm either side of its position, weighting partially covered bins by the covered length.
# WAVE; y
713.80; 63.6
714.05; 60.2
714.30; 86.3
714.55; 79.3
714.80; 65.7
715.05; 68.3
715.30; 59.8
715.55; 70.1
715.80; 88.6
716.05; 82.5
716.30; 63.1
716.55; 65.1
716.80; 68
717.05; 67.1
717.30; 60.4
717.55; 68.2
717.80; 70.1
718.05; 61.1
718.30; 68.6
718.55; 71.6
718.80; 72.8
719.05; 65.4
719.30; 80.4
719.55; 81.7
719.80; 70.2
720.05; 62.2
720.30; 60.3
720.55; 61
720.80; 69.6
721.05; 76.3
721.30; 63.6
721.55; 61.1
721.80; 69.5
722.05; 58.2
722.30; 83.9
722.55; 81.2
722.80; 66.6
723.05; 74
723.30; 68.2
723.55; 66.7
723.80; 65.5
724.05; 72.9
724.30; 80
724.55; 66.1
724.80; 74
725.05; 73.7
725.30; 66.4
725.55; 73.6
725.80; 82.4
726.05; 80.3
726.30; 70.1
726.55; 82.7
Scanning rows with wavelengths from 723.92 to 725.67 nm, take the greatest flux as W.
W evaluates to 80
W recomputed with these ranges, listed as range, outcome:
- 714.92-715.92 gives 88.6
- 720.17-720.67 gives 61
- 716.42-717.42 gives 68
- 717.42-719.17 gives 72.8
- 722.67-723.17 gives 74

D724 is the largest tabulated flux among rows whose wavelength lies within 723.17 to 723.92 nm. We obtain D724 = 68.2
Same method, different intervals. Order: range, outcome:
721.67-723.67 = 83.9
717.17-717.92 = 70.1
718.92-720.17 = 81.7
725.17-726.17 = 82.4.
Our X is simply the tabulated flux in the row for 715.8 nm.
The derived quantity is 88.6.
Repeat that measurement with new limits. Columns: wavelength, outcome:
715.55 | 70.1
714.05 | 60.2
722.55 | 81.2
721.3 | 63.6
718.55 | 71.6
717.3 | 60.4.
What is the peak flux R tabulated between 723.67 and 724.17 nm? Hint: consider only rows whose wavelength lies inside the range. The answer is 72.9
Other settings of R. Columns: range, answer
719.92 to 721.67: 76.3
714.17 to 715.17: 86.3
